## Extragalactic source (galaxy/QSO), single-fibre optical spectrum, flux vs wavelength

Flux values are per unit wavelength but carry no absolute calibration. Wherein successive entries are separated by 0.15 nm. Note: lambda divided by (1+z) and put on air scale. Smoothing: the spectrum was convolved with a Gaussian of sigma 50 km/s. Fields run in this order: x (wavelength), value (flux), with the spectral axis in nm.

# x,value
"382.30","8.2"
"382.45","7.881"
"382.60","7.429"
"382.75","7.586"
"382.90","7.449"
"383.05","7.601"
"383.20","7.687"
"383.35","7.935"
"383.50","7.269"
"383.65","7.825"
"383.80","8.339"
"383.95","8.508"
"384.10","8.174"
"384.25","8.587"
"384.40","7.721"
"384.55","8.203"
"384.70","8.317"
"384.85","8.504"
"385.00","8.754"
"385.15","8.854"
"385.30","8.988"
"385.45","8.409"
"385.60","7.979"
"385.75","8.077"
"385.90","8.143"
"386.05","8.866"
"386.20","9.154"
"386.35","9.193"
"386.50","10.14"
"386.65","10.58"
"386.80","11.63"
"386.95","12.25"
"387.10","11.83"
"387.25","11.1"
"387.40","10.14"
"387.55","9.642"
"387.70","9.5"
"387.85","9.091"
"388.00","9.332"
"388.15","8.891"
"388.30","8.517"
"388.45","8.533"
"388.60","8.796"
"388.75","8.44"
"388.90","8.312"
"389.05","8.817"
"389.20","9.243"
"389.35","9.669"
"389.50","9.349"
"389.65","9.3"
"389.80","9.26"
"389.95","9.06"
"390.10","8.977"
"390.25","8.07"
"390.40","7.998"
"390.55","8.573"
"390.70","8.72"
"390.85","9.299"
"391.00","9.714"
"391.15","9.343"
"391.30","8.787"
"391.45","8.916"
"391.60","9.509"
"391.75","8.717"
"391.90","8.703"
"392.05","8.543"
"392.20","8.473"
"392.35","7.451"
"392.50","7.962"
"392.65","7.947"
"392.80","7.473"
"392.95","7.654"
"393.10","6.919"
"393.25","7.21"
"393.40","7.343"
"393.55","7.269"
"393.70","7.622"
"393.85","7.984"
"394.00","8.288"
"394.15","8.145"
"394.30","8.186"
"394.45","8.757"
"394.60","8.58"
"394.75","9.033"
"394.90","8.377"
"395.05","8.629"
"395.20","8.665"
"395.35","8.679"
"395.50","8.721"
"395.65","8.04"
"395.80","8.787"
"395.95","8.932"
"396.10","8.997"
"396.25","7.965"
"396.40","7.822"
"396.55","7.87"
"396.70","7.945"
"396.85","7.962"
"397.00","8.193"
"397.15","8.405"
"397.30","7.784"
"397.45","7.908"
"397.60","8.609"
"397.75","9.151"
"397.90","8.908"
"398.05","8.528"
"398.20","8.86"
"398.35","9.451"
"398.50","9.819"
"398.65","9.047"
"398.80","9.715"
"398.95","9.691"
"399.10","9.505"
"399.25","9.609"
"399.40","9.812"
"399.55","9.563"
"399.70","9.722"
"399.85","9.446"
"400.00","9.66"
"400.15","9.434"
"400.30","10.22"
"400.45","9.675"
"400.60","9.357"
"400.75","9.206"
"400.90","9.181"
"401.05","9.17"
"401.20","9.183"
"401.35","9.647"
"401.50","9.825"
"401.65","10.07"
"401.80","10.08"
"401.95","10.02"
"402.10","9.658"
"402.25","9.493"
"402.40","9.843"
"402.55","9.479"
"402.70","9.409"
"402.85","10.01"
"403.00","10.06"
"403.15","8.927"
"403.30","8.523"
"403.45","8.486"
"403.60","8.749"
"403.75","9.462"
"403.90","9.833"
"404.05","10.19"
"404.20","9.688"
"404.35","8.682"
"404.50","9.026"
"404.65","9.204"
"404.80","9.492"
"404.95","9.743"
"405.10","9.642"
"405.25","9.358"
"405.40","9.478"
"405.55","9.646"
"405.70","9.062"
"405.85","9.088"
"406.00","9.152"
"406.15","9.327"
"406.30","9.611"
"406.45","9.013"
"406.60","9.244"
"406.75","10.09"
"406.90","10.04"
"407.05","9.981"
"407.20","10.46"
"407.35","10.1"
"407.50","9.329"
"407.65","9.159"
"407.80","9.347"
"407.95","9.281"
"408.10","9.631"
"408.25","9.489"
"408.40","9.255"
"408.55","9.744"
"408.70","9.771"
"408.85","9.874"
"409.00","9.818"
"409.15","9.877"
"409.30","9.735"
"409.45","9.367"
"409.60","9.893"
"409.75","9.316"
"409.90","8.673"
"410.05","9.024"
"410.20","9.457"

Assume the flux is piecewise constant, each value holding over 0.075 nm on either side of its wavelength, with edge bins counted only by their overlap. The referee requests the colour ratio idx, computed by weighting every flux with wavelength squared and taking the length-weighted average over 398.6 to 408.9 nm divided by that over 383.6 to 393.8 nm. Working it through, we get 1.17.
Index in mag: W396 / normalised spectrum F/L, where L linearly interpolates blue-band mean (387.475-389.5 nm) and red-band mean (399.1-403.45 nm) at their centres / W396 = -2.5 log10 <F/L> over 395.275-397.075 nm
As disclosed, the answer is 0.12 mag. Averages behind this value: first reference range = 9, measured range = 8.33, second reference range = 9.56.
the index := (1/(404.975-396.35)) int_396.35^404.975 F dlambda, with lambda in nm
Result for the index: 9.24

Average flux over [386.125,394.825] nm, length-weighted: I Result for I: 8.9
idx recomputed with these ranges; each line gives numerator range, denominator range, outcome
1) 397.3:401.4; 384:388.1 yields 1.07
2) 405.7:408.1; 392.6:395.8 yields 1.26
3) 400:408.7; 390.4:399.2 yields 1.17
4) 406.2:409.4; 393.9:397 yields 1.22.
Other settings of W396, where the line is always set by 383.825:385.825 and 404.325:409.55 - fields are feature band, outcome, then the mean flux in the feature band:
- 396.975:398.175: 0.07 mag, 8.46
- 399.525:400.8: -0.05 mag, 9.6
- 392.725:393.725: 0.20 mag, 7.34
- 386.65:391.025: -0.10 mag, 9.4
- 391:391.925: -0.04 mag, 9.07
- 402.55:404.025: 0.00 mag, 9.31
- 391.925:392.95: 0.10 mag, 7.99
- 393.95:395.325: 0.05 mag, 8.53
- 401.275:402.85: -0.06 mag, 9.76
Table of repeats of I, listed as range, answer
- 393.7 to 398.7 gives 8.5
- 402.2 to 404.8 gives 9.36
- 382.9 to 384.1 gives 7.87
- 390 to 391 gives 8.7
